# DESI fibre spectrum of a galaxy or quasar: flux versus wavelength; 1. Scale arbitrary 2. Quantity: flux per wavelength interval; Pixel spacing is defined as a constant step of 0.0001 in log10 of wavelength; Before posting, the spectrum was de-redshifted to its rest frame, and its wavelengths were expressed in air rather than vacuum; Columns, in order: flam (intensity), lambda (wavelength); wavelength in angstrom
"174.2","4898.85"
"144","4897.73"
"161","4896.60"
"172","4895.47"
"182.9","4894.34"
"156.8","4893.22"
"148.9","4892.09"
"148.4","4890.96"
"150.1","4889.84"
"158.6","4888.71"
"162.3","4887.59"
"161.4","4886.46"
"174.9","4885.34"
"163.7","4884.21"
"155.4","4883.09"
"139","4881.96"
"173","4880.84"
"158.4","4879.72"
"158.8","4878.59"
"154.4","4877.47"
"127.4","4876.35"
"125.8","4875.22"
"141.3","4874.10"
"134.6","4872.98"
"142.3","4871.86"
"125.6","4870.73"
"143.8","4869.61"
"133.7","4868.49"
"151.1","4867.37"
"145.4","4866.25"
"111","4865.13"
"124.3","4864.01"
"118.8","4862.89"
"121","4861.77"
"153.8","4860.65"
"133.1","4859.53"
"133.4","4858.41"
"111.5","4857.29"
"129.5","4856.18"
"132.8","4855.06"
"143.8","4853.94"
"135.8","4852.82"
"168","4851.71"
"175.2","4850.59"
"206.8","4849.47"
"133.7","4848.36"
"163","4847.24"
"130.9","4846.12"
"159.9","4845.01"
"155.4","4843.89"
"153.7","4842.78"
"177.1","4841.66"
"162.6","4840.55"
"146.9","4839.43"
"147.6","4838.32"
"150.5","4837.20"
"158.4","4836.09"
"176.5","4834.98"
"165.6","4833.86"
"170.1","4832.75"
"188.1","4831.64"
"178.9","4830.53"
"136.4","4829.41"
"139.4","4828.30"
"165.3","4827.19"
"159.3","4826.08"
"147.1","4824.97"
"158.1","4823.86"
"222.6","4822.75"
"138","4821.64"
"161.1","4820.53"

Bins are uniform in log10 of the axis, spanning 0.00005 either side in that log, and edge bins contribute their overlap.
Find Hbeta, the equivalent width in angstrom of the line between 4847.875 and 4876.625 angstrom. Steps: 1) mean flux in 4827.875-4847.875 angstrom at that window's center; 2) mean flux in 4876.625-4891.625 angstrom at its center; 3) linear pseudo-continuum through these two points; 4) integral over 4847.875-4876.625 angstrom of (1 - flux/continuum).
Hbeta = 3.6 angstrom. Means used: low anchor 159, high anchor 158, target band 139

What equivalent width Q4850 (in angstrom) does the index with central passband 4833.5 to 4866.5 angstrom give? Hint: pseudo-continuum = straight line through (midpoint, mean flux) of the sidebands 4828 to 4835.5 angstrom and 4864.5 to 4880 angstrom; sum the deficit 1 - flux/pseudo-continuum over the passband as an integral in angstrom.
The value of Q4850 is 1.4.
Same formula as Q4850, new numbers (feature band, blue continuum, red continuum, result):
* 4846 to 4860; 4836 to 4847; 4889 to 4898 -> 0.8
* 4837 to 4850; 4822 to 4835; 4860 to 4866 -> -0.7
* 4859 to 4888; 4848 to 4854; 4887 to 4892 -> 2.6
